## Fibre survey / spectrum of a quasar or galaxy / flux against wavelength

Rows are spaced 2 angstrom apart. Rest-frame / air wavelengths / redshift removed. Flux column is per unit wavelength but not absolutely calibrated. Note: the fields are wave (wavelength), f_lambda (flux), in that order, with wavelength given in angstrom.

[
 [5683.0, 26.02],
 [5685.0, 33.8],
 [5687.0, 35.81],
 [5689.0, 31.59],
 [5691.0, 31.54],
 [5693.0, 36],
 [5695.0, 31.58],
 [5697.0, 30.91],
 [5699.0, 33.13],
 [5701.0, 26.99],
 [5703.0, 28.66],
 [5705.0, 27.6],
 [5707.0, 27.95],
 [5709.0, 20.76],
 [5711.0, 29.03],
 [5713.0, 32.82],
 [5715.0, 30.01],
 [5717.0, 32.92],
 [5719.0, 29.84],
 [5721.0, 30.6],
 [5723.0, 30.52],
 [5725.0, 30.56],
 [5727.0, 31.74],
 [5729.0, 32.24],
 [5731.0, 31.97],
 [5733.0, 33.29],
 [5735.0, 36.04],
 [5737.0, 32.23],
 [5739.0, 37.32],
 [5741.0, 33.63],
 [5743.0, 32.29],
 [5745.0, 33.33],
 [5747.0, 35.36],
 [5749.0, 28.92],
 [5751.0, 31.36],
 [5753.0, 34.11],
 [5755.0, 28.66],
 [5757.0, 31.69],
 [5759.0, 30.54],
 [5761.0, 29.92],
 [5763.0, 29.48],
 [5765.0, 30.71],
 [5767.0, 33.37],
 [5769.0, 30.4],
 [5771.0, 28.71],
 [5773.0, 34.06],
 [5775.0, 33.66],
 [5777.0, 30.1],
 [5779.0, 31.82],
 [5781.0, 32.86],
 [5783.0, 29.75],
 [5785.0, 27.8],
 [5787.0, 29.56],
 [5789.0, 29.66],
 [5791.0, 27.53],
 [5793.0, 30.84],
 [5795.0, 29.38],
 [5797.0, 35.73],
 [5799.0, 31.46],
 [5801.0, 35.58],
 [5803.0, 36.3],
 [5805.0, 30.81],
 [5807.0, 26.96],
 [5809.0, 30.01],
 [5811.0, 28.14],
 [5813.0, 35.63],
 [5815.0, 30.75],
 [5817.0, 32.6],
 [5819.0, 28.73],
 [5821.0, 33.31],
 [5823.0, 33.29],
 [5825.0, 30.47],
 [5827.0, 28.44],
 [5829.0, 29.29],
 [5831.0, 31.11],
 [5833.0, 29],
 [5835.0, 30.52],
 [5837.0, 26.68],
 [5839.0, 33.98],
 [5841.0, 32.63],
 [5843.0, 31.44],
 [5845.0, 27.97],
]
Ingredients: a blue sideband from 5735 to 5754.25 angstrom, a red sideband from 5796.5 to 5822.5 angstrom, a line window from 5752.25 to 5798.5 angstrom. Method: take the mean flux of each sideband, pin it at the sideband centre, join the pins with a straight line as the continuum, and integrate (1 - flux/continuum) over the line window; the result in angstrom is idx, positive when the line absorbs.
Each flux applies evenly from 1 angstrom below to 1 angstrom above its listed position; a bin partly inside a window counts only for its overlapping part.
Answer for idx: 2.5 angstrom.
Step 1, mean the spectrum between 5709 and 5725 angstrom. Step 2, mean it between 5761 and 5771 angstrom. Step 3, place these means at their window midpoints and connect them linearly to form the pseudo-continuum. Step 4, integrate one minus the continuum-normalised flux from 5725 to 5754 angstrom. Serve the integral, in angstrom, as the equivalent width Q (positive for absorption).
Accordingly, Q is -2.5 angstrom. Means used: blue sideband 30.2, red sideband 30.7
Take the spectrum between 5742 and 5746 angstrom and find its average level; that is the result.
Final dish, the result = 32.8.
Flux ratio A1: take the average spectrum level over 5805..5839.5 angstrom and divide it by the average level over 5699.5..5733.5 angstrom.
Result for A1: 1.0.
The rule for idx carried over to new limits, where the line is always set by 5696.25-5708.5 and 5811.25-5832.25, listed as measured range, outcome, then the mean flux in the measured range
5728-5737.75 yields -1.2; 33.2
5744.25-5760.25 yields -1.0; 31.7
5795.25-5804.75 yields -1.0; 34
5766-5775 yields -0.5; 31.9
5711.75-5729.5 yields -1.2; 31.2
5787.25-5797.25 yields 0.2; 30.2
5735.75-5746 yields -1.5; 33.8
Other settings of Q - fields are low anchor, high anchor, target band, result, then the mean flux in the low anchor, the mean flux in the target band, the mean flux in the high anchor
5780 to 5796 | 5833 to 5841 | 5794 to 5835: -1.7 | 29.7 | 31.3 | 30.5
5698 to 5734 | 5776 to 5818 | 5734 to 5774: -2.1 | 30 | 32.1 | 31.1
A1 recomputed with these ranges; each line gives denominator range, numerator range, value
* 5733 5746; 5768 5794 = 0.90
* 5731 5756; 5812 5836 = 0.94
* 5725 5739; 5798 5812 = 0.95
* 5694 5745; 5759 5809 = 1.00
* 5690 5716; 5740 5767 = 1.06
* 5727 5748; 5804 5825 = 0.92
